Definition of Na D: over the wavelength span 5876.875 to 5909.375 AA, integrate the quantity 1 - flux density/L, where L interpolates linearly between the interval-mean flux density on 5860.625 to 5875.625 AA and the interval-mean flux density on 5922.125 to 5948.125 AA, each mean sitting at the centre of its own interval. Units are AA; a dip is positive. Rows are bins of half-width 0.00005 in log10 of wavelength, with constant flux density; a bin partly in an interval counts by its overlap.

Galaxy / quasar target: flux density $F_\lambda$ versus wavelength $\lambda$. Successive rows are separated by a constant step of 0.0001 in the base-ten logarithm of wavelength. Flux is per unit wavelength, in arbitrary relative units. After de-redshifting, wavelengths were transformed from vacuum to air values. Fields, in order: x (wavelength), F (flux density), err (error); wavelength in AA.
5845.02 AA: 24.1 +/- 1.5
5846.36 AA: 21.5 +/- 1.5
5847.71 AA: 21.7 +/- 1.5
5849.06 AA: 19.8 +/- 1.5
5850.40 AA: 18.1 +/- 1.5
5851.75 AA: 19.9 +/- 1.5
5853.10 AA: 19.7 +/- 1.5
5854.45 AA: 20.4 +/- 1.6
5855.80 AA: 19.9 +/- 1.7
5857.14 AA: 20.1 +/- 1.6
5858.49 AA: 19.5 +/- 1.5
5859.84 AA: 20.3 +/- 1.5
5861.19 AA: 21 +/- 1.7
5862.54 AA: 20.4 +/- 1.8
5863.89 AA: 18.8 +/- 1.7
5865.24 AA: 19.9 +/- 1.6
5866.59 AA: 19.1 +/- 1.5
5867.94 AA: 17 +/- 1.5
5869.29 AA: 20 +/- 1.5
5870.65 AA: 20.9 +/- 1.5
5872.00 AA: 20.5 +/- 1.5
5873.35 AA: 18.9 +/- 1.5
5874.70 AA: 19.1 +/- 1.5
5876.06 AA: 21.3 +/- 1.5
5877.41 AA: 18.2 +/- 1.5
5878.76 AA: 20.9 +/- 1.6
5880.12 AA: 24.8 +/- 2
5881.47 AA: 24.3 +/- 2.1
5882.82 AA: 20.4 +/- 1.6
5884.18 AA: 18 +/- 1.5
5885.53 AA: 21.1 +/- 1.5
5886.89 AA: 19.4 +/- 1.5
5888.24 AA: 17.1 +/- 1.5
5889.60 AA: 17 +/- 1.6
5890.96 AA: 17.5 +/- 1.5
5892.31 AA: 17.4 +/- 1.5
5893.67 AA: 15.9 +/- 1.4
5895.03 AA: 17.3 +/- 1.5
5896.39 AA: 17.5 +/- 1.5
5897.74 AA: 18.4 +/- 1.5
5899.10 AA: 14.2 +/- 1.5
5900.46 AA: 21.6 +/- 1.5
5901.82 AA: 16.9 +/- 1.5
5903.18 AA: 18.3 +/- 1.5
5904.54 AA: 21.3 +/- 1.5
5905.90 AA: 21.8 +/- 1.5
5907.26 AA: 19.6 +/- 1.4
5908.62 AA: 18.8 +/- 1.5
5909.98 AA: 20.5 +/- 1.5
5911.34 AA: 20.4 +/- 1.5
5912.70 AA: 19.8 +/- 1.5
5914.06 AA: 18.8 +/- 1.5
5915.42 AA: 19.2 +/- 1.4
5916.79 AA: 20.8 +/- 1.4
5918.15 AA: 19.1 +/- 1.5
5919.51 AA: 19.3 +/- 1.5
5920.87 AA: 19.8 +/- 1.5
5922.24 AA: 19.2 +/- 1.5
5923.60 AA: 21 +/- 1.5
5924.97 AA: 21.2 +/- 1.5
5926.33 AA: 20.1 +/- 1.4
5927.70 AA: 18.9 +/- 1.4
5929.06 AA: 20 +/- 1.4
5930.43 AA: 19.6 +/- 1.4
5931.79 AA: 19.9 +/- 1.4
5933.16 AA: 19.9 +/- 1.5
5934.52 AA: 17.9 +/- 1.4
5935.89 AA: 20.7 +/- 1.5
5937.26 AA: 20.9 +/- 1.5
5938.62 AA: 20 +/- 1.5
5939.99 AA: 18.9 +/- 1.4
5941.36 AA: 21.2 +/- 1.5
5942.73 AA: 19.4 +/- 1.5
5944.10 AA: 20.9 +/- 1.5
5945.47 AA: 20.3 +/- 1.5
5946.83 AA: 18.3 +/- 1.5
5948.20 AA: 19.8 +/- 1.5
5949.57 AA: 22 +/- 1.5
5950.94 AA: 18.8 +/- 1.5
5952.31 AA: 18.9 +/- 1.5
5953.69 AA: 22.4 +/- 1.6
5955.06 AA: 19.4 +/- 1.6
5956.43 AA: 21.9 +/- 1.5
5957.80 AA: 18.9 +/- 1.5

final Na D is 1.1 AA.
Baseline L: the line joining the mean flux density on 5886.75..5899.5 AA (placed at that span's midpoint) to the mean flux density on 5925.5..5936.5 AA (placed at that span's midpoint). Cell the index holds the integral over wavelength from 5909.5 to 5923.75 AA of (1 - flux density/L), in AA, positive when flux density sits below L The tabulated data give -0.8 AA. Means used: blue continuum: 17.1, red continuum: 19.6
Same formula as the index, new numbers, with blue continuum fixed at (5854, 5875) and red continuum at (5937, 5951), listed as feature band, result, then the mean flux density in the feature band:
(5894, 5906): 0.93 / 18.4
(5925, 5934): 0.10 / 19.8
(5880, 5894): 0.44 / 19.2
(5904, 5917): -0.08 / 20.1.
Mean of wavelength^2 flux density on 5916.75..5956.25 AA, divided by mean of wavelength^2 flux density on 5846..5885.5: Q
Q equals 1.01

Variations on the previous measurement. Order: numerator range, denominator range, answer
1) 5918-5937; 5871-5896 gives 1.04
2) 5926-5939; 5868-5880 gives 1.01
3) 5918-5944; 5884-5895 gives 1.13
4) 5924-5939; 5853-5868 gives 1.03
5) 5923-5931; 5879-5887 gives 0.95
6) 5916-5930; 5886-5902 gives 1.14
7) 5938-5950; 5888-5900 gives 1.20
